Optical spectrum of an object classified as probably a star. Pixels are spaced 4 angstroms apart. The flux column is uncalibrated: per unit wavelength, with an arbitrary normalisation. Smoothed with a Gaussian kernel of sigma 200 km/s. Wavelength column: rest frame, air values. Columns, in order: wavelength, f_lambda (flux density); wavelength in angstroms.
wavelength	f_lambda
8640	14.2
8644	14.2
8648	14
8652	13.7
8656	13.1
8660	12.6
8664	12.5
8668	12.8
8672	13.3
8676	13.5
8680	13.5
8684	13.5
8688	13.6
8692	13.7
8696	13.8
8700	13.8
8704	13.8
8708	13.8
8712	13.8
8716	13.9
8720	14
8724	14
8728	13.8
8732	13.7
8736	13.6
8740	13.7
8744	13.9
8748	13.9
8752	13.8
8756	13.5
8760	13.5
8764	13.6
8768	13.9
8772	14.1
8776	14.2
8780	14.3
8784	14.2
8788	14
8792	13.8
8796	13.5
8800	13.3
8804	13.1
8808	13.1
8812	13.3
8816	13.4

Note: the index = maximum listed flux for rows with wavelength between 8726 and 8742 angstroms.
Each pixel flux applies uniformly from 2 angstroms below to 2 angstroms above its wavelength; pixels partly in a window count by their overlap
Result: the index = 13.8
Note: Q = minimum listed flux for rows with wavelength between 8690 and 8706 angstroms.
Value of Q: 13.7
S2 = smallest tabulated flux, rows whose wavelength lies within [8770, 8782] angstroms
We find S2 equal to 14.1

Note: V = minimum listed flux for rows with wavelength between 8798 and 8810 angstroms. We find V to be 13.1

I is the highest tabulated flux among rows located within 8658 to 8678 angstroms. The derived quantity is 13.5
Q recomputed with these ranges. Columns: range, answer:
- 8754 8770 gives 13.5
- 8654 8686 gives 12.5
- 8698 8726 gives 13.8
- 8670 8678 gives 13.3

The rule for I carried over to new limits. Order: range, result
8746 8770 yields 13.9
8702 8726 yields 14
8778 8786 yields 14.3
